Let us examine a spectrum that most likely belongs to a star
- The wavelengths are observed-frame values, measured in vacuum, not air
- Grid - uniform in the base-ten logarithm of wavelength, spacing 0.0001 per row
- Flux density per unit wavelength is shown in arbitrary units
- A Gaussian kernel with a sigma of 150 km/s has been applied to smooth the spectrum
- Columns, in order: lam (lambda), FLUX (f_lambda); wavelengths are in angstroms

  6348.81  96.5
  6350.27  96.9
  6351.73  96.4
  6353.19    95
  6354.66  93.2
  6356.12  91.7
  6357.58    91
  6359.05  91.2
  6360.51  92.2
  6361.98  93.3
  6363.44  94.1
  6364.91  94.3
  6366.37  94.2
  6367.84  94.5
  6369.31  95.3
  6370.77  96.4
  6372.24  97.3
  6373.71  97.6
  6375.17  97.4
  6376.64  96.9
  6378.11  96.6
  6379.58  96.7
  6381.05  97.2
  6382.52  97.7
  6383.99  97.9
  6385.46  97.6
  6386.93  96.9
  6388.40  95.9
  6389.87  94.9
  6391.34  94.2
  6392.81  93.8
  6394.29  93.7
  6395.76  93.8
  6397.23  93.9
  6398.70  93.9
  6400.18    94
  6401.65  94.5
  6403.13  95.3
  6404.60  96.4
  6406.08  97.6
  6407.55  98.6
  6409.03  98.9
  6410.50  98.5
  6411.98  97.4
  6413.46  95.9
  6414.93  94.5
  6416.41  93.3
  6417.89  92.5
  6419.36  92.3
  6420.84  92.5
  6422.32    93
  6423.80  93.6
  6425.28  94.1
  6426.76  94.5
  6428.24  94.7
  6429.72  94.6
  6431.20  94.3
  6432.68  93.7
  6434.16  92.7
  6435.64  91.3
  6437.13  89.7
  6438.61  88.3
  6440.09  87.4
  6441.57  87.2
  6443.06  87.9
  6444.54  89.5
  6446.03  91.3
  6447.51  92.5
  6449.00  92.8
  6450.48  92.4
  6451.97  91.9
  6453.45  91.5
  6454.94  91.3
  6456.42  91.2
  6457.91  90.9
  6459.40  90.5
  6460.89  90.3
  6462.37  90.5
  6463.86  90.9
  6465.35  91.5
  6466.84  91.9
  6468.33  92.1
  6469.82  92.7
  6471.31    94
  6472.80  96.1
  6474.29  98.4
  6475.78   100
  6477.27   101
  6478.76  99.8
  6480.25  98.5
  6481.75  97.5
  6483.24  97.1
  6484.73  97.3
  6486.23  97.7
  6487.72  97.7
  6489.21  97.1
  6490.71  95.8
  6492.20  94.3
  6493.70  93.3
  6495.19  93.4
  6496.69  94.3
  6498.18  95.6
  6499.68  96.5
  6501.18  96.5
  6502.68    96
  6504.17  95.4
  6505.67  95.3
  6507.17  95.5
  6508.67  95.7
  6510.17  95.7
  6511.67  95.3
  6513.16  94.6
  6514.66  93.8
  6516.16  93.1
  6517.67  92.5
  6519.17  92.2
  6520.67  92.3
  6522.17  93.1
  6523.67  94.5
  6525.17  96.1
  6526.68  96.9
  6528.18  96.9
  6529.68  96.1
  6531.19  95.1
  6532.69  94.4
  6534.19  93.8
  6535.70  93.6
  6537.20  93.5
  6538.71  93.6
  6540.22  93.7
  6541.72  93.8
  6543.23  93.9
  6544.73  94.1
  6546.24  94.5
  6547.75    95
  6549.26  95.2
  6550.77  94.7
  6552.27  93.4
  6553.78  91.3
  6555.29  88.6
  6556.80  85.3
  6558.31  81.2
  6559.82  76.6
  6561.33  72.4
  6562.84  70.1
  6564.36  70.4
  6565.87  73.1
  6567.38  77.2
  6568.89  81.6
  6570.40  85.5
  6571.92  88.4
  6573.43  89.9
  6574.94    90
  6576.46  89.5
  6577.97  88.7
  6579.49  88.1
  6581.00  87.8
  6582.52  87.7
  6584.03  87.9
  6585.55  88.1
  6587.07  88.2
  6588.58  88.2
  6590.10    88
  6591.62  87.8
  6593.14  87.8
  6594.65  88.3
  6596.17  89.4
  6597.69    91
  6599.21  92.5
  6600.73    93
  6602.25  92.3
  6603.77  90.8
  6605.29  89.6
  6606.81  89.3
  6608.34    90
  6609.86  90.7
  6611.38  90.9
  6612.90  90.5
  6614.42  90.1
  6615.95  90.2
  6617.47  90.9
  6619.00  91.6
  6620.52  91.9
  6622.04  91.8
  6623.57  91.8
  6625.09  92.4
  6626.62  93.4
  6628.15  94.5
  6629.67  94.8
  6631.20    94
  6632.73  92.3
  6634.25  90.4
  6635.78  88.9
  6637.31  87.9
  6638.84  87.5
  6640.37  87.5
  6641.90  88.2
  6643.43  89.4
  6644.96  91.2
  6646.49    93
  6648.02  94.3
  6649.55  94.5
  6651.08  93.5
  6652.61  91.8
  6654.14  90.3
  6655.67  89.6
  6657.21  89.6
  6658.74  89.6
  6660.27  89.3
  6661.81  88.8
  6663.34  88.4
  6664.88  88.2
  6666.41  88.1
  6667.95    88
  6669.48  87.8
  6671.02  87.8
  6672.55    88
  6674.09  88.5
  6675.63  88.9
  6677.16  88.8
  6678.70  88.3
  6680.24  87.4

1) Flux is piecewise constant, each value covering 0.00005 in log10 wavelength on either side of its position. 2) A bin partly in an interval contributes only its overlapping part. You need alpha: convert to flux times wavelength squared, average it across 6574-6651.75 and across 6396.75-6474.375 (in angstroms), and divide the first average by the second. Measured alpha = 1.03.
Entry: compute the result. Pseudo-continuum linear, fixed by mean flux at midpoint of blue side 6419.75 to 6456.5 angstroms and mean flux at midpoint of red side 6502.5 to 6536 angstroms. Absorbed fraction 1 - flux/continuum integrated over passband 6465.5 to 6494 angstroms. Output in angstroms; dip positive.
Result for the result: -1.0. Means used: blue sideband 91.8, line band 96.4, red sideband 94.7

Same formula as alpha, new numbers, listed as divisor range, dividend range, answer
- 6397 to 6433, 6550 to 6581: 0.93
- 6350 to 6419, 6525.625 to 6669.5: 1.00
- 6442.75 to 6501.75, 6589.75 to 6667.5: 1.01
